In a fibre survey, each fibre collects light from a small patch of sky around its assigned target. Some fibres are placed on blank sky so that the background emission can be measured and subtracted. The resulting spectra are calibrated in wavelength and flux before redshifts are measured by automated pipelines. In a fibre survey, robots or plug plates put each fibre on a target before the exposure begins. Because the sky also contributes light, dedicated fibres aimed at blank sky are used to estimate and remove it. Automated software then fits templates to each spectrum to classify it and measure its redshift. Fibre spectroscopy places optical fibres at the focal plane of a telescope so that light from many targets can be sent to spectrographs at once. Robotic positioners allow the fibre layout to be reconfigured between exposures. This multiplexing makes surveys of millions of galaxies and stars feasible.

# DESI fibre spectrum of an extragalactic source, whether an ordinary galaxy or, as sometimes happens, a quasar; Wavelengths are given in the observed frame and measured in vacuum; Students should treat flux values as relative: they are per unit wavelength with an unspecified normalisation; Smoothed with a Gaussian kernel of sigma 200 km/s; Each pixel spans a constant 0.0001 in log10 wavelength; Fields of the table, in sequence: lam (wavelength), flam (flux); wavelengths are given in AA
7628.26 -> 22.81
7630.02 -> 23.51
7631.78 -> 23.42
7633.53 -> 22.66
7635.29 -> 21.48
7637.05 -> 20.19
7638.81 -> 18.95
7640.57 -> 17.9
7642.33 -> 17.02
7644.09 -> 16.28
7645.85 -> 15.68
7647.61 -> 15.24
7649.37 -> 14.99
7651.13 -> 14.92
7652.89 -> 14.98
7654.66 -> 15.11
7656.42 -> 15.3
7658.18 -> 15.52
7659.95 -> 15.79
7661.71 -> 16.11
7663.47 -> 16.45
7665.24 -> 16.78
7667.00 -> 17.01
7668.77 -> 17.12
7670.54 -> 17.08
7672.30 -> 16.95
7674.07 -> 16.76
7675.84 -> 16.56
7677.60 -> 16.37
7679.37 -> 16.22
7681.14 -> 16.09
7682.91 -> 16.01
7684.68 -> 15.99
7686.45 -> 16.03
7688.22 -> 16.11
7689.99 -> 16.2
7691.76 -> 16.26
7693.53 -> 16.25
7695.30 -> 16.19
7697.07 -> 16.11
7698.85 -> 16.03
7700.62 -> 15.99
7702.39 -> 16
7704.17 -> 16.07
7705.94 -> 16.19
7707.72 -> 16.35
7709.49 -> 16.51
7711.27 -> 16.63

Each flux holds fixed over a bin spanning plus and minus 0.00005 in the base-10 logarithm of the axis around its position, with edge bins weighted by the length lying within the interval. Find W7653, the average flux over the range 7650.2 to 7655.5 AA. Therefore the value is 15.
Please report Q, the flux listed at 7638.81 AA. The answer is 18.95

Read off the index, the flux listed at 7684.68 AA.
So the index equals 15.99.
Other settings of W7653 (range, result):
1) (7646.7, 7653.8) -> 15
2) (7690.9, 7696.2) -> 16.2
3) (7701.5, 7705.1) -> 16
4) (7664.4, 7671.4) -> 17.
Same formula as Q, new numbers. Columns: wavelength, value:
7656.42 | 15.3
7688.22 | 16.11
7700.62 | 15.99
